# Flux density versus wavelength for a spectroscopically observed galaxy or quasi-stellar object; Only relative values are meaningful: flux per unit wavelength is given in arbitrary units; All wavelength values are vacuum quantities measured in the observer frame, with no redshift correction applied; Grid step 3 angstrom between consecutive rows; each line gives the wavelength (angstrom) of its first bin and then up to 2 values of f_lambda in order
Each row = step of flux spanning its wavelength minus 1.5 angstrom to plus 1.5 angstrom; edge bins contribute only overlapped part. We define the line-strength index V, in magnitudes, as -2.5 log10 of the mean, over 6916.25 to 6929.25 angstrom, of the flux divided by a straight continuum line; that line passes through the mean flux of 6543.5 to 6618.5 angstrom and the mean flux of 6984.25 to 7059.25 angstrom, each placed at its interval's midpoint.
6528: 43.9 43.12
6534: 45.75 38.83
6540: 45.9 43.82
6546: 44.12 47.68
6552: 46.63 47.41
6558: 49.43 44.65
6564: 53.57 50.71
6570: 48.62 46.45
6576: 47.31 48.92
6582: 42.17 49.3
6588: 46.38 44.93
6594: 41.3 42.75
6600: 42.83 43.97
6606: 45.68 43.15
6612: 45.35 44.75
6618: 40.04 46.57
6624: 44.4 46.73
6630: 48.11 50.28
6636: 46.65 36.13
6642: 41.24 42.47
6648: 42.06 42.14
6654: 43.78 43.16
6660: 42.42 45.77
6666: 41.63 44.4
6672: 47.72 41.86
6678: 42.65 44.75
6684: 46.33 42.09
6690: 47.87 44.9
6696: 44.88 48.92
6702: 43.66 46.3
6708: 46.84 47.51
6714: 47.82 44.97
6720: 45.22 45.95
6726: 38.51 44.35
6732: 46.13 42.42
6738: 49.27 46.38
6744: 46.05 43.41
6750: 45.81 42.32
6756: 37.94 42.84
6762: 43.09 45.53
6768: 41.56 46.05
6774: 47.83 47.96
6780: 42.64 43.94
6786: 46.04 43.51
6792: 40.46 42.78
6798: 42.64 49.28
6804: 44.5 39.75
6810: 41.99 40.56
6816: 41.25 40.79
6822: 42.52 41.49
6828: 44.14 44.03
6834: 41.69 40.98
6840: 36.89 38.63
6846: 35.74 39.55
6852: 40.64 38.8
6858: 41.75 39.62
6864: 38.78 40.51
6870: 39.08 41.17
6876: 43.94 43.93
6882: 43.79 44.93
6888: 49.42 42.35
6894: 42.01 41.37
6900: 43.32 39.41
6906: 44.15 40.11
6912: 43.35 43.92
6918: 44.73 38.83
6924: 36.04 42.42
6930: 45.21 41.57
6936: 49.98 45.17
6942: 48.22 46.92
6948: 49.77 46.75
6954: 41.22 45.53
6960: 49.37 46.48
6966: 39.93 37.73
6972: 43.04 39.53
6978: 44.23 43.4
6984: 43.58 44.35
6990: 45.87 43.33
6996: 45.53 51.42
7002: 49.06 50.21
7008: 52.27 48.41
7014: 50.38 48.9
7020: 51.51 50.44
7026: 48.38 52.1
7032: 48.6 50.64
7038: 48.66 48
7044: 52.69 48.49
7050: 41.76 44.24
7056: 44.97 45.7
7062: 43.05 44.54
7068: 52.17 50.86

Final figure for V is 0.17 mag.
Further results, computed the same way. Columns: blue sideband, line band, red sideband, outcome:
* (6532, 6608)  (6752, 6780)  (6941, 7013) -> 0.05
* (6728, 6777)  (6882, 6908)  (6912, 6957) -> 0.03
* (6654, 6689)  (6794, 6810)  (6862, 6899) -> -0.01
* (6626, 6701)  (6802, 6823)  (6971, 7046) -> 0.10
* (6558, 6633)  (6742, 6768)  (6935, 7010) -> 0.06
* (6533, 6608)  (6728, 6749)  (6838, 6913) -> -0.05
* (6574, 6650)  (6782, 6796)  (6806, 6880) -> -0.04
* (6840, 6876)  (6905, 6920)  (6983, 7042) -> -0.01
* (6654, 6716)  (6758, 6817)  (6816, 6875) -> -0.04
